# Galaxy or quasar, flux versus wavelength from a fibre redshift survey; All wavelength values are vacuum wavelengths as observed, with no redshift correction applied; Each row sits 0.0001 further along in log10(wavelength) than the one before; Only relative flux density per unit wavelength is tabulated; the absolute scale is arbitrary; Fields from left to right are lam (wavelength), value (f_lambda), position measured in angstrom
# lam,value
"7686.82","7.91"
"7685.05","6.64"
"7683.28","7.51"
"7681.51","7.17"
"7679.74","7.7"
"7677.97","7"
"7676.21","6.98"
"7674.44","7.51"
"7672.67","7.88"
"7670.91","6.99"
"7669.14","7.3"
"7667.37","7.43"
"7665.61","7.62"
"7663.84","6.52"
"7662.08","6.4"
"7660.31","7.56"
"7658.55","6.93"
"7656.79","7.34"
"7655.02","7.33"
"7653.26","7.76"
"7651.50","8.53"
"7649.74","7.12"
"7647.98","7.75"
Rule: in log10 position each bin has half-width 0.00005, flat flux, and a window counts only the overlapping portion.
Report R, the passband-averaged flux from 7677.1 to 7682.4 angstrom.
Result 7.28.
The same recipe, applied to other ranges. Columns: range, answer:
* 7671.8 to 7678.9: 7.34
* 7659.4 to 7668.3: 7.1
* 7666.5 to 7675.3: 7.42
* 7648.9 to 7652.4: 7.84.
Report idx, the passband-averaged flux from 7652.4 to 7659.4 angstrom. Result 7.34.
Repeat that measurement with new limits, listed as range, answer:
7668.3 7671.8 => 7.15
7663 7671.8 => 7.17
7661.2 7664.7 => 6.47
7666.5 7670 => 7.36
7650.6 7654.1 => 8.15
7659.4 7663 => 6.98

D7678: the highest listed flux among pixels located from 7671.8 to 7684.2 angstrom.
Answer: 7.88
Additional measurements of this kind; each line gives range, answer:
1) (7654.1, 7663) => 7.56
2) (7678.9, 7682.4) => 7.7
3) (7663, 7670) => 7.62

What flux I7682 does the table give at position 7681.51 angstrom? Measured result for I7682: 7.17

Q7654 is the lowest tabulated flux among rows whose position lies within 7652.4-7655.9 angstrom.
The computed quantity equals 7.33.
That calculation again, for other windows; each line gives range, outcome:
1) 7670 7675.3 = 6.99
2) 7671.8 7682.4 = 6.98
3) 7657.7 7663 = 6.4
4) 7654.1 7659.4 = 6.93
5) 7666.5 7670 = 7.3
